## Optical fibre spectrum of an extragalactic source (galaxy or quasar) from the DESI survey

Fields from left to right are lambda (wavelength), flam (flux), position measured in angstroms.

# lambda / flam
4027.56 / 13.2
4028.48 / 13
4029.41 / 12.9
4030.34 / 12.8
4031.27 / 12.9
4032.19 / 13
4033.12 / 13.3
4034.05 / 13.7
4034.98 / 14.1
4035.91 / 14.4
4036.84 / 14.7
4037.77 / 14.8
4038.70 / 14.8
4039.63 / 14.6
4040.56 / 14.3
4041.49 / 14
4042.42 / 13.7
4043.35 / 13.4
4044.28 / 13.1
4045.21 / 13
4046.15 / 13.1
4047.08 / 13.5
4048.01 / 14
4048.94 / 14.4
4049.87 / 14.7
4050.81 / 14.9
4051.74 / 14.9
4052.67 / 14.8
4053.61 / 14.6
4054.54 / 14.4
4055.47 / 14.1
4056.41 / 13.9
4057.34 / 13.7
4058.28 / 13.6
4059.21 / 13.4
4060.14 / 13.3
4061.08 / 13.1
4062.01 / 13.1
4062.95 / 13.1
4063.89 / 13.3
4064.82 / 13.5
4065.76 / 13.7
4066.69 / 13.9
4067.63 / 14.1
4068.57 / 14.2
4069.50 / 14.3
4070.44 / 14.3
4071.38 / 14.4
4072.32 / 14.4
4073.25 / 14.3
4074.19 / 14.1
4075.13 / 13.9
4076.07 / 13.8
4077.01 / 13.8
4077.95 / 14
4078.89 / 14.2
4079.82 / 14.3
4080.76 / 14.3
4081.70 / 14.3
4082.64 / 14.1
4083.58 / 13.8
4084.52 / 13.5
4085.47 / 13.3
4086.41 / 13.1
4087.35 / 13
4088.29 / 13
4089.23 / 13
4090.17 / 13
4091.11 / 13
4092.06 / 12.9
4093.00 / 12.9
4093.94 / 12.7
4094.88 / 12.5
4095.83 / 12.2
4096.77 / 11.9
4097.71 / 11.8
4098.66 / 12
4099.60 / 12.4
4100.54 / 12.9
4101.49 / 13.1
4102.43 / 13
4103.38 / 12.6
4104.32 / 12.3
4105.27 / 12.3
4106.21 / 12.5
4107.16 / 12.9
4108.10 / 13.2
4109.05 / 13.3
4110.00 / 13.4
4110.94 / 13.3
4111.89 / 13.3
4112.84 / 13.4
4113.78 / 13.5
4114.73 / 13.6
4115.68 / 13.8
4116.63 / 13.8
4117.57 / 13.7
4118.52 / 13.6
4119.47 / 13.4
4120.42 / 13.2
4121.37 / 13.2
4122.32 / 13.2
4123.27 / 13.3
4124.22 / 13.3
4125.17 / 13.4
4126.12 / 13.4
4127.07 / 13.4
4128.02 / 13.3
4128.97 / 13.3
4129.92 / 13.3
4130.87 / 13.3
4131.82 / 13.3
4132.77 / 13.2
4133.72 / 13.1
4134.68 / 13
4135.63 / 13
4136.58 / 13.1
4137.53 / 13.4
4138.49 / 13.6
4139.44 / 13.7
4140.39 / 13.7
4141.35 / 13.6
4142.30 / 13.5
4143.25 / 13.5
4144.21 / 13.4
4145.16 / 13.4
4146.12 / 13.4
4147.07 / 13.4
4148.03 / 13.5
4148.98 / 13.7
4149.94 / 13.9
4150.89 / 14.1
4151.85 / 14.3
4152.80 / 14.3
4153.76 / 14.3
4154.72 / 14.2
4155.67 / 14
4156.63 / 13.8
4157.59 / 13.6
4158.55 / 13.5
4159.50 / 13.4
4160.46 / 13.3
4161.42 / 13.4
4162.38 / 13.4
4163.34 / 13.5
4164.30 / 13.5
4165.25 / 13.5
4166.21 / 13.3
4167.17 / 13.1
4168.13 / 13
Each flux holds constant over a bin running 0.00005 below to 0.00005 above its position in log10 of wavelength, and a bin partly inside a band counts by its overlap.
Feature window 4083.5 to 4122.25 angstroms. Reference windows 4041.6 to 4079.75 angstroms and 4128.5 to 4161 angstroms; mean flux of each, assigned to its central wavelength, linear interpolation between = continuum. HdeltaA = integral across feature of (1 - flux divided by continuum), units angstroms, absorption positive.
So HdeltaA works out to 2.06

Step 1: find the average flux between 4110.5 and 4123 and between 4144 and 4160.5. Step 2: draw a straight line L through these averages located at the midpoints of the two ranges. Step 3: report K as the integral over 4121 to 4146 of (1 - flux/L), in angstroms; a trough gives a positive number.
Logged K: 0.5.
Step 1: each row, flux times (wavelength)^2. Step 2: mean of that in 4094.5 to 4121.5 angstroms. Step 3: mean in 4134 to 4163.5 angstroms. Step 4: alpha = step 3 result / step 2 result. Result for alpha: 1.1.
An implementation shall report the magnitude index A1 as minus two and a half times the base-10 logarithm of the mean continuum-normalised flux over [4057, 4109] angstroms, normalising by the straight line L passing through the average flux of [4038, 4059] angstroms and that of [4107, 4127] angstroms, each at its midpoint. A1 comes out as 0.03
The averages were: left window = 14.1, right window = 13.4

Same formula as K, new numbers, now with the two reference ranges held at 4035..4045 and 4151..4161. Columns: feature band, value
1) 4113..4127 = 0.5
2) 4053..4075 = 0.4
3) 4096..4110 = 1.4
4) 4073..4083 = 0.0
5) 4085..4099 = 1.3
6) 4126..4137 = 0.6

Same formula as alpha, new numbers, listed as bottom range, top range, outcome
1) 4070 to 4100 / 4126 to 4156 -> 1.04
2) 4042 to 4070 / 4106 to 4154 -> 1.01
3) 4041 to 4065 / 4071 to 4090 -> 1.01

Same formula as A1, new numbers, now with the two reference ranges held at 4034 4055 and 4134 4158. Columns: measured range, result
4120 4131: 0.037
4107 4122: 0.031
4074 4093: 0.030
